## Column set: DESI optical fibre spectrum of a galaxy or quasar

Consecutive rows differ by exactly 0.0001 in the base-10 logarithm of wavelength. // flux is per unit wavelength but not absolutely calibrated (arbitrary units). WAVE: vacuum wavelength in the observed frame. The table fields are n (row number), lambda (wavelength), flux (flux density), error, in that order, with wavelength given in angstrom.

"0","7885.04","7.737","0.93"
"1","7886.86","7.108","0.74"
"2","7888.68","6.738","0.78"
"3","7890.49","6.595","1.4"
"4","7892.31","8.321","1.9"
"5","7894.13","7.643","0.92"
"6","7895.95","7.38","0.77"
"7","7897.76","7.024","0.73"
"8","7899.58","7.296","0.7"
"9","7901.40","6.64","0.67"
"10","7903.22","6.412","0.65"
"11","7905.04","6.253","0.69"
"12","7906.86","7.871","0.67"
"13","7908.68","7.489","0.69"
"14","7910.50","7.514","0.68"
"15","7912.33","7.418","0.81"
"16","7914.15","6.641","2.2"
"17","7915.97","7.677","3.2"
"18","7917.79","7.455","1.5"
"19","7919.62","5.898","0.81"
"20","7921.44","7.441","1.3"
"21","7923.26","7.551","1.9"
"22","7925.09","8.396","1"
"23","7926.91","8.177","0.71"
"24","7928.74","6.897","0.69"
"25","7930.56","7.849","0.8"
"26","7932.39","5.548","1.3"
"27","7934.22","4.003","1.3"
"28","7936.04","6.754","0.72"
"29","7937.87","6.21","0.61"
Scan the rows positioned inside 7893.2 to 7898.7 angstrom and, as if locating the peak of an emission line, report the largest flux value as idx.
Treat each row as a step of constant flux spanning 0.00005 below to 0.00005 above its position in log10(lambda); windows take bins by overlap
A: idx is 7.643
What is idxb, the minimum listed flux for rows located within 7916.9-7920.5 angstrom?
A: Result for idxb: 5.898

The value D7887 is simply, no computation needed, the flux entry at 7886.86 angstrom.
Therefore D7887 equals 7.108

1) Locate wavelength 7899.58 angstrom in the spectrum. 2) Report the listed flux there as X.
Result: 7.296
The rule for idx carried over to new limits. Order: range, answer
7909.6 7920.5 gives 7.677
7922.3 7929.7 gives 8.396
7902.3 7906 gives 6.412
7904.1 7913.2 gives 7.871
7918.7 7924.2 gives 7.551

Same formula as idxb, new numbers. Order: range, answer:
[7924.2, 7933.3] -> 5.548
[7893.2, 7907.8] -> 6.253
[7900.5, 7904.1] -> 6.412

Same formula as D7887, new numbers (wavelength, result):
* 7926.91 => 8.177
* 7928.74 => 6.897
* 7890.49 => 6.595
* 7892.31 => 8.321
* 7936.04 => 6.754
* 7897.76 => 7.024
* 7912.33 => 7.418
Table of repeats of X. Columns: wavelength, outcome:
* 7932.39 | 5.548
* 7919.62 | 5.898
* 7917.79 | 7.455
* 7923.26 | 7.551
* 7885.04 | 7.737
